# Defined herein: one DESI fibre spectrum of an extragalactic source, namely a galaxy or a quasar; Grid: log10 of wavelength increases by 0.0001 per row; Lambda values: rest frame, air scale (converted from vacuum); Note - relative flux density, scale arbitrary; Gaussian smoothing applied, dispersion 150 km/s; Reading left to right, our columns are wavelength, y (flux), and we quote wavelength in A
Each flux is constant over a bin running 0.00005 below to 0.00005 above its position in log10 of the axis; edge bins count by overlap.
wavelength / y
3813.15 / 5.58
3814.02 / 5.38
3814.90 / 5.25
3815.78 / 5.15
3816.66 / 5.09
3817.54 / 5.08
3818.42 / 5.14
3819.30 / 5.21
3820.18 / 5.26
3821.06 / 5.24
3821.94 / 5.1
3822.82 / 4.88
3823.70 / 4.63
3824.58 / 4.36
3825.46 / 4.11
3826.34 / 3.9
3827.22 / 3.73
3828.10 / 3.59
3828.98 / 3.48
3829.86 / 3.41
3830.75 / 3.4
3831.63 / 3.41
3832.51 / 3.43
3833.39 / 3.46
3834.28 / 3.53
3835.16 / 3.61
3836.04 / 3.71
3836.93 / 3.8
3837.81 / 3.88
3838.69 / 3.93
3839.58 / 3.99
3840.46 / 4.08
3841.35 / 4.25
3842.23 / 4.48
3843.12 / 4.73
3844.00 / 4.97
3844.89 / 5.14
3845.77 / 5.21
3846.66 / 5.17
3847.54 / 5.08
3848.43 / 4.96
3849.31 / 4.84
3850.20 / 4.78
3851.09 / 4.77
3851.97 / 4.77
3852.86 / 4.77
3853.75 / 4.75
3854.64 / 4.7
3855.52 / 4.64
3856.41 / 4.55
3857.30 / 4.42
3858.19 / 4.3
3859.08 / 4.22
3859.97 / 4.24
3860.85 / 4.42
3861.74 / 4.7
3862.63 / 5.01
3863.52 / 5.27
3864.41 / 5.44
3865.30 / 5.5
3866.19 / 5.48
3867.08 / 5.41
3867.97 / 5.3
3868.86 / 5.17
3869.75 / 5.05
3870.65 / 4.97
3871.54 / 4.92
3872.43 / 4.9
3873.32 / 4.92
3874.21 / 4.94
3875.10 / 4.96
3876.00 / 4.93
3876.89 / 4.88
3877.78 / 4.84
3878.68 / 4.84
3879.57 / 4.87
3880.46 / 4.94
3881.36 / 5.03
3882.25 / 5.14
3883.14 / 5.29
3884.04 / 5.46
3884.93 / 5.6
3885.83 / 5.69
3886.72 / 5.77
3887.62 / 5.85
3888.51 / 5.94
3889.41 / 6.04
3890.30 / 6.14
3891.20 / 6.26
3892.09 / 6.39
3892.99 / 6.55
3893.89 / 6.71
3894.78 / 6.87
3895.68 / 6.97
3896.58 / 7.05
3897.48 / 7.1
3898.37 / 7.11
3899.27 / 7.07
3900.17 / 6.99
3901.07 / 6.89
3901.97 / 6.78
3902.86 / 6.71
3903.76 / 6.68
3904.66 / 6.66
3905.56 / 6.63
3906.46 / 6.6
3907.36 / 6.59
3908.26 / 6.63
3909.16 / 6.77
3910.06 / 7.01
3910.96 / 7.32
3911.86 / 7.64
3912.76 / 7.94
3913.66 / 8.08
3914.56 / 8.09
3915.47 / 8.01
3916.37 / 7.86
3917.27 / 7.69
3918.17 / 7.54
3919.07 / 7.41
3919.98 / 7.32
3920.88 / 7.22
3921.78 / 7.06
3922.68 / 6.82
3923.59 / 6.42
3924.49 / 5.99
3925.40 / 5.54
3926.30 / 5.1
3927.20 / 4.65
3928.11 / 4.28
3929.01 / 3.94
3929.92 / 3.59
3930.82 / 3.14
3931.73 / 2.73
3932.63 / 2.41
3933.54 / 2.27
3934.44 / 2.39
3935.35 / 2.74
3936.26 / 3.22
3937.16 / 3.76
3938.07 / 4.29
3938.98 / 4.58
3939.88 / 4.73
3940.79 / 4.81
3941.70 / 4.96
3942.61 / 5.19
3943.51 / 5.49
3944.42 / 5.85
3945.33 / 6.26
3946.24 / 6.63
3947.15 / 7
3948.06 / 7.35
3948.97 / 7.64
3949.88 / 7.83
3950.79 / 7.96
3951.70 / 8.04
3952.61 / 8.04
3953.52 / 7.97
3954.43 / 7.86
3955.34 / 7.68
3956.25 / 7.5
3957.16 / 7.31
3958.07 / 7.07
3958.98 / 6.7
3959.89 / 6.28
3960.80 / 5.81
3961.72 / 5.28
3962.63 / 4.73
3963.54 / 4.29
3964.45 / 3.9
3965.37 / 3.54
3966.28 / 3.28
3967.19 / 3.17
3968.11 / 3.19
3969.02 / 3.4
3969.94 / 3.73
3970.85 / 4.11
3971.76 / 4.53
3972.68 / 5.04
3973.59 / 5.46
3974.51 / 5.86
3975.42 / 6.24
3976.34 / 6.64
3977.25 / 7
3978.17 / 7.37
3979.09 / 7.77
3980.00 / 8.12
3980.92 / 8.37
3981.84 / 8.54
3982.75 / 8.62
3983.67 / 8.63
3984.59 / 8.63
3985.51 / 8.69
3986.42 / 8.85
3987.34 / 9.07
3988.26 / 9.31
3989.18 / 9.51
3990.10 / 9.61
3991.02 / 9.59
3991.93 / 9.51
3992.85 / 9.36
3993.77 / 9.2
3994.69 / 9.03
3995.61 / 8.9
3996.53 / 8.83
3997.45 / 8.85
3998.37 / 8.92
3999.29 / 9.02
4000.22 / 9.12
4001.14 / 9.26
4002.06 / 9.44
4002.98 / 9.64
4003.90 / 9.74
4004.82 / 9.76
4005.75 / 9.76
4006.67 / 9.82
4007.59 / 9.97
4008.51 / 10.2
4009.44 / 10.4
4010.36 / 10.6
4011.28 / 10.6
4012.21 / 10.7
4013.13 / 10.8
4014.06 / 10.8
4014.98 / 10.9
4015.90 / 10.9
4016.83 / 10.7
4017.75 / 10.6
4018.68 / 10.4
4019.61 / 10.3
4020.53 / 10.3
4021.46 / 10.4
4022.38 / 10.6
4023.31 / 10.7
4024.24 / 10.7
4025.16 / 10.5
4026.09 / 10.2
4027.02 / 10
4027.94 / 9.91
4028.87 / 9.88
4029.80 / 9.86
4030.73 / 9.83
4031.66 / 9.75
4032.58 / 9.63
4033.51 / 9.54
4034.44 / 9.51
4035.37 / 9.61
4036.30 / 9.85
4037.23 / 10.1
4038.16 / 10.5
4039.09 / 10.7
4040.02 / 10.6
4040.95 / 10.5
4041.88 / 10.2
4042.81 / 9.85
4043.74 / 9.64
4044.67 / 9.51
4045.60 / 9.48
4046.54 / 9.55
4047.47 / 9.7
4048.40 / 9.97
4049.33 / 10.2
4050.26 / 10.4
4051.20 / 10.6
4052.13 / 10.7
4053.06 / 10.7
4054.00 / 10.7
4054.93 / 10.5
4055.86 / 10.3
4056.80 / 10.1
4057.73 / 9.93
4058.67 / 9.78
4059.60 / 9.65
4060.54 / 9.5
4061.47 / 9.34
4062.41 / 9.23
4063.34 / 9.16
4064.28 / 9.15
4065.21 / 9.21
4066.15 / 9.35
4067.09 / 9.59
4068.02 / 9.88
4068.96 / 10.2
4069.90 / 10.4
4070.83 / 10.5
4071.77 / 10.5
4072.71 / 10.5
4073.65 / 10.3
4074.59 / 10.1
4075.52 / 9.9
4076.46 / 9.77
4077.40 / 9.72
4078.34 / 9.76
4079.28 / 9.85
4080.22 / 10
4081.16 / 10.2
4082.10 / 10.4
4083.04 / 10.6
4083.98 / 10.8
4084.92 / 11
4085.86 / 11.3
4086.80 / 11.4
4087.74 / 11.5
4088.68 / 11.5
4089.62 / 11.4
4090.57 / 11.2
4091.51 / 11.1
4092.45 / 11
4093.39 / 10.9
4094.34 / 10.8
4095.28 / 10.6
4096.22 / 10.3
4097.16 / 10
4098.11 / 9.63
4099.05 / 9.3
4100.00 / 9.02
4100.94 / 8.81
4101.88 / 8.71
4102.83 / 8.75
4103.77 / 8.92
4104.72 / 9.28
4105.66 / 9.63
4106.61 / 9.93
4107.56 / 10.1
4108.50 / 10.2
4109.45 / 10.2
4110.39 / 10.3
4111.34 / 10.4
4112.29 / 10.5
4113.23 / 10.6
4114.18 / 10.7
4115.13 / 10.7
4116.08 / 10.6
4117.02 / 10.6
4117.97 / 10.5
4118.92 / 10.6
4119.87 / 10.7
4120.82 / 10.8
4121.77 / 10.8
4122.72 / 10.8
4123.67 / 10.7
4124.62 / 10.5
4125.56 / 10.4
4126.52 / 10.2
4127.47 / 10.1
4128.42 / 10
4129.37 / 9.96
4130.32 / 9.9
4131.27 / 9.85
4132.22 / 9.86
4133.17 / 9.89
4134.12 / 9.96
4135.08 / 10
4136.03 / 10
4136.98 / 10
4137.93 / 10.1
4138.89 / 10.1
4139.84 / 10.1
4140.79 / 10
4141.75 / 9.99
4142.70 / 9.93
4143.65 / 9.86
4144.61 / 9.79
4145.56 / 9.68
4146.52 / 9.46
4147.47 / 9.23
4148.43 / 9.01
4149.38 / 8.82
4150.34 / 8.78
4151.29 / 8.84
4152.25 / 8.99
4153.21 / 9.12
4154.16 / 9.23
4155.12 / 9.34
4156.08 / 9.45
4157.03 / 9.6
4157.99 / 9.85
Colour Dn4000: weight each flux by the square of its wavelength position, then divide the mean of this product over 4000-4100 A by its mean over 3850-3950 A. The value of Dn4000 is 1.95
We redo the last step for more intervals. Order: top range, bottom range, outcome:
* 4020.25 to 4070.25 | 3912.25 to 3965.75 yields 1.80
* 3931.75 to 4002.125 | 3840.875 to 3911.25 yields 1.25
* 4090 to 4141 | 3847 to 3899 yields 2.15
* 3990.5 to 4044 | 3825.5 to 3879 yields 2.39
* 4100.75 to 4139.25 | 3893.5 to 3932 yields 1.71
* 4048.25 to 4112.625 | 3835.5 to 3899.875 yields 2.17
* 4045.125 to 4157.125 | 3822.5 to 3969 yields 2.06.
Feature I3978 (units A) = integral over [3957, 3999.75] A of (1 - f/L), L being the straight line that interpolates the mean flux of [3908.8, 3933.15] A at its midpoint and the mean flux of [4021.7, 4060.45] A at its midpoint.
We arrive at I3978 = 5.96 A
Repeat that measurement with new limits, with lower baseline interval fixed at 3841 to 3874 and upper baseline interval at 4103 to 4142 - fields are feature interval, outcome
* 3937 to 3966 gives 2.7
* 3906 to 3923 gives -3.8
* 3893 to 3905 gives -2.5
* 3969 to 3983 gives 1.8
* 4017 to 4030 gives -3.4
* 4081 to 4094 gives -2.1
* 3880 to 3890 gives -0.2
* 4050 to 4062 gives -1.8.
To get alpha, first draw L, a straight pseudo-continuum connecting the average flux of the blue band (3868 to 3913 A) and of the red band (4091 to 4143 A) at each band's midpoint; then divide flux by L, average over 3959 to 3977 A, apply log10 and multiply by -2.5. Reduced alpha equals 0.49 mag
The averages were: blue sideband 6.05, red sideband 10.1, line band 4.73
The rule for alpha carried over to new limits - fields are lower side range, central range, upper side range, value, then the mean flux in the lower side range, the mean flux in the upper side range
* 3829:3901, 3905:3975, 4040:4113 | 0.18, 5.06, 10.1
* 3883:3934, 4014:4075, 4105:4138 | -0.15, 6.26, 10.3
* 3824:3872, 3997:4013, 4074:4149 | -0.23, 4.47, 10.2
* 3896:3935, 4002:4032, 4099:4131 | -0.25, 6.22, 10.1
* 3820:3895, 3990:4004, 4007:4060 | -0.02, 4.82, 10.2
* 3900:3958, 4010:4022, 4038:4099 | -0.22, 6.16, 10.2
